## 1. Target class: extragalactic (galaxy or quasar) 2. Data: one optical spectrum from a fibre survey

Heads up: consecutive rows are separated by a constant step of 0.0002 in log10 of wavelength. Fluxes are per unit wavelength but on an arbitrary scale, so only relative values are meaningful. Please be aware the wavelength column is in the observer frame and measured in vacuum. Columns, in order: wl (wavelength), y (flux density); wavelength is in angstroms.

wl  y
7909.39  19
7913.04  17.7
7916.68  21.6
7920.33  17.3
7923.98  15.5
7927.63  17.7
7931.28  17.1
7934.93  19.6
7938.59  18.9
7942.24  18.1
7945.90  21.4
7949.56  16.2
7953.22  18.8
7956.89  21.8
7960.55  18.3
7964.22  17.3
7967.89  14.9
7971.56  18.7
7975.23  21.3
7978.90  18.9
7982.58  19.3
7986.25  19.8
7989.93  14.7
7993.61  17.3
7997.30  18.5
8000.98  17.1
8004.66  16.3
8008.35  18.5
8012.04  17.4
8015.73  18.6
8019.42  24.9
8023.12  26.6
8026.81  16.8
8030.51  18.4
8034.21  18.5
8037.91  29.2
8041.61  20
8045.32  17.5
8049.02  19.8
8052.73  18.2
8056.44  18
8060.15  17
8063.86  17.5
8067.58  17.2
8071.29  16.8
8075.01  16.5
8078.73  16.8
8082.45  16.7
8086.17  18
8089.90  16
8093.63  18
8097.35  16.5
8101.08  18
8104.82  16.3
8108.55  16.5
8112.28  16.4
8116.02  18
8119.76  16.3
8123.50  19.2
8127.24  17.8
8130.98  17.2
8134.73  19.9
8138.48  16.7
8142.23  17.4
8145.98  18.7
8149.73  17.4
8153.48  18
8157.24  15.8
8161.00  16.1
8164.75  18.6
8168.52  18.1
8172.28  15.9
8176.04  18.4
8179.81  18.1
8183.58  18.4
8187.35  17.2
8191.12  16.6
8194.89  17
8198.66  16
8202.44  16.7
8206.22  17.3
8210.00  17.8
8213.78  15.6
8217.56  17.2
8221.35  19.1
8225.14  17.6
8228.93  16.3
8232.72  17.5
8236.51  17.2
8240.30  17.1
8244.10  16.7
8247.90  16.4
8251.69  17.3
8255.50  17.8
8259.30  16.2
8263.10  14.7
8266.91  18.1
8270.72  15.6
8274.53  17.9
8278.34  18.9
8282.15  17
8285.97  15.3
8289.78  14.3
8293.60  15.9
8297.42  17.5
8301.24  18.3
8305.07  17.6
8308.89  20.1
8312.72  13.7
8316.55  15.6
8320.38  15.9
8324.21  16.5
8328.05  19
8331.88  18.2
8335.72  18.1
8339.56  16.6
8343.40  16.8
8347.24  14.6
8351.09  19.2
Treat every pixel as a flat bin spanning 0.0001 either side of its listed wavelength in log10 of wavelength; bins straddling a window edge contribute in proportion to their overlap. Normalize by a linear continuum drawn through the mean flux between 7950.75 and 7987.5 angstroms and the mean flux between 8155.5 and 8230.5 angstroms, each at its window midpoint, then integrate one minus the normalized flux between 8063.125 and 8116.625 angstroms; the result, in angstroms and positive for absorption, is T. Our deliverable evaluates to 2.9 angstroms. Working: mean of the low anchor 18.9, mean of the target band 17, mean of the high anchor 17.2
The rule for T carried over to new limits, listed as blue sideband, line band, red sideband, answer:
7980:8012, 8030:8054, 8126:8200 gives -3.7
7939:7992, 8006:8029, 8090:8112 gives -3.1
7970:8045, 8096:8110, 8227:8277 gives 1.2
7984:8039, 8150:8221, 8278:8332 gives 2.6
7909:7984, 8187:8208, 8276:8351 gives 0.8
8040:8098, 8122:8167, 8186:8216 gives -1.6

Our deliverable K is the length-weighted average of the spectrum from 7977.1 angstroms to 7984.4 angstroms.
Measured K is 19.1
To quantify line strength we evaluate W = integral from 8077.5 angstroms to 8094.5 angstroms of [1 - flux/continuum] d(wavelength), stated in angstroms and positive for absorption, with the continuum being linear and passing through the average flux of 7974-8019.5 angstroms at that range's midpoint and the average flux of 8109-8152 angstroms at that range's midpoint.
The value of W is 0.8 angstroms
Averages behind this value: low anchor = 18.4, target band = 17.1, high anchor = 17.7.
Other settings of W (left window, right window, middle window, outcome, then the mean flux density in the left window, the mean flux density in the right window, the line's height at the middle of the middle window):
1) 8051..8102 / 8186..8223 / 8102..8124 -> 0.2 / 17.2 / 17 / 17.2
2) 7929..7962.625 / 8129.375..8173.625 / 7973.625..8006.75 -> 0.9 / 18.9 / 17.5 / 18.6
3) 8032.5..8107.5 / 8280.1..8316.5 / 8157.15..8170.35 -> 0.1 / 18.1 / 16.6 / 17.5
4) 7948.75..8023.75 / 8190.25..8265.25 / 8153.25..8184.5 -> -0.1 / 18.7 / 16.9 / 17.4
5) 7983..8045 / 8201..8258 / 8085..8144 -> 3.3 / 19.5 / 17.2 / 18.4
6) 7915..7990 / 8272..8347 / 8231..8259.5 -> 0.3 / 18.5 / 16.9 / 17.2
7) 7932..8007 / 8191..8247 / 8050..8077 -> 0.7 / 18.3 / 17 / 17.9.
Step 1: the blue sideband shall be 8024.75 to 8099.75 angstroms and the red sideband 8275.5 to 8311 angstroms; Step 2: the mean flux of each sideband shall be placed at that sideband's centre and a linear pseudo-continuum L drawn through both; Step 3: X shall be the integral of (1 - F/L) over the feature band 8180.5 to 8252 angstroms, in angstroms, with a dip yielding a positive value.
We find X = 1.7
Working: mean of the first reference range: 18.2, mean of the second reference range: 17.2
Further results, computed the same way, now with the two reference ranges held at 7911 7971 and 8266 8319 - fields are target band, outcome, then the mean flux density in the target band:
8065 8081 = 0.79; 16.9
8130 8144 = -0.31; 17.8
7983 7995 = 0.38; 17.5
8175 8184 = -0.52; 18.3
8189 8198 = 0.27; 16.7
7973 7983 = -0.96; 19.9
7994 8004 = 0.27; 17.6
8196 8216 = 0.55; 16.7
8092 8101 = 0.13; 17.4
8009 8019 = -0.60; 19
